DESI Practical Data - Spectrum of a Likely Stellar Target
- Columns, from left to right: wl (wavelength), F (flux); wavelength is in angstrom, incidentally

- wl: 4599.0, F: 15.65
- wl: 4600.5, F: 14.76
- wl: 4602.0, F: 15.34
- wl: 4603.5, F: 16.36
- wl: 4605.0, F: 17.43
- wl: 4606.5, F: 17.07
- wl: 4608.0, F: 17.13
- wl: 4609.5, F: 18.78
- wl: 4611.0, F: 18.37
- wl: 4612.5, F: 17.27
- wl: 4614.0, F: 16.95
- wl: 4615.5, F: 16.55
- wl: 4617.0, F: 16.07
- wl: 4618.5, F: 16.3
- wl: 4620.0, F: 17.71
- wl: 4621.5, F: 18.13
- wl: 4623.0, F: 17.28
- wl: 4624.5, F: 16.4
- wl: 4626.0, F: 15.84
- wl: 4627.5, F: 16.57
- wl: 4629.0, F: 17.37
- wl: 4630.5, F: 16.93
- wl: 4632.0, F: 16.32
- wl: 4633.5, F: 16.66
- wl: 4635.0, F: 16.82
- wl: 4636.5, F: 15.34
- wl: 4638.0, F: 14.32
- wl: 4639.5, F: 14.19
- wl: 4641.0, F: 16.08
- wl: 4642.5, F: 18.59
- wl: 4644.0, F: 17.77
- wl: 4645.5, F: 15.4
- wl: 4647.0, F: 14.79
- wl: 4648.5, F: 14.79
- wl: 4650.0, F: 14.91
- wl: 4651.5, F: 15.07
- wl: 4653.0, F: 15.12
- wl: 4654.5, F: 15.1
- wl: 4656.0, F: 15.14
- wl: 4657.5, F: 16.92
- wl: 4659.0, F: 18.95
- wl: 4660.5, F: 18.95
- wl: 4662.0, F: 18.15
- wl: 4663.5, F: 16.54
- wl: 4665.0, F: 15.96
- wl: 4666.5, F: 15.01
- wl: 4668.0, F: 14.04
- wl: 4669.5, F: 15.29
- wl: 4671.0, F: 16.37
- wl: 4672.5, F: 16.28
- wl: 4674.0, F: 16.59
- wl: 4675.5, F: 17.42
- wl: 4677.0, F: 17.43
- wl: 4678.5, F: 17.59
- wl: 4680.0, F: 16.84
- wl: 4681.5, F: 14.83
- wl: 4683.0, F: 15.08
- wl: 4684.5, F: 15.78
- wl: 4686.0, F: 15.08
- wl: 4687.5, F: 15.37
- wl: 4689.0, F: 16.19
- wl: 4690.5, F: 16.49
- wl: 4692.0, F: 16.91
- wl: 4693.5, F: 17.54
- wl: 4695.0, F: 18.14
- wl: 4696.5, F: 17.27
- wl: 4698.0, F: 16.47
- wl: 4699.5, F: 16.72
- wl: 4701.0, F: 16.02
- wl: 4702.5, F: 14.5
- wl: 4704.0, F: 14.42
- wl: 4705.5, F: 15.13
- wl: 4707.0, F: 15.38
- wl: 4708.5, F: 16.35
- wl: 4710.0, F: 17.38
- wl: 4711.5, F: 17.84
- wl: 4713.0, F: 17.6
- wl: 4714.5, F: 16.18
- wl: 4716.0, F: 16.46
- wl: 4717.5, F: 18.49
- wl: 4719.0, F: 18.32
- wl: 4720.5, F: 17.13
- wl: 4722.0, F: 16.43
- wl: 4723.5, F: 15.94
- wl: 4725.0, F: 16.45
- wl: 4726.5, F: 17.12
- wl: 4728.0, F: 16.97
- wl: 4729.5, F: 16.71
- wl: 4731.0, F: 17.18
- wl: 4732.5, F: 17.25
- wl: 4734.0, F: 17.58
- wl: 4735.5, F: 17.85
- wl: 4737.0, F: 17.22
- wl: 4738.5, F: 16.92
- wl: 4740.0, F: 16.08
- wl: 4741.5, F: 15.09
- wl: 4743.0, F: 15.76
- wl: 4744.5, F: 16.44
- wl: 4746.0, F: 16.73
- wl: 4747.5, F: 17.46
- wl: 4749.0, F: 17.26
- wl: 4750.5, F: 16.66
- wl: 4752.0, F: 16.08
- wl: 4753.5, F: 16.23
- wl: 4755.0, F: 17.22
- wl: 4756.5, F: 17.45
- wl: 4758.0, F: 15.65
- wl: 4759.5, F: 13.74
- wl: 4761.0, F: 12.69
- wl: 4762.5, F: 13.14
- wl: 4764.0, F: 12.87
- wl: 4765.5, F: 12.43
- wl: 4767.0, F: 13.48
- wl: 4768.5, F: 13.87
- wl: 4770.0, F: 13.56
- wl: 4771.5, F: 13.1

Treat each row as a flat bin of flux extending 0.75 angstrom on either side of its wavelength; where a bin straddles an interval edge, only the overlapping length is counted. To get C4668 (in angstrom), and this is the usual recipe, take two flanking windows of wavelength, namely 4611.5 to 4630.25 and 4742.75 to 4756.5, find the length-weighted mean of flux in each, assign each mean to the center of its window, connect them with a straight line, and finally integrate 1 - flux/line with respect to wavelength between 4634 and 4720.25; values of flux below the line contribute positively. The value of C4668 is 2.8 angstrom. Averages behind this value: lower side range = 16.9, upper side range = 16.7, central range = 16.3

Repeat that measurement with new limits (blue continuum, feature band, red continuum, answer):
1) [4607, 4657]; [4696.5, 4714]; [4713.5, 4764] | 0.22 angstrom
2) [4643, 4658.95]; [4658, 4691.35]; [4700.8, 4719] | -0.84 angstrom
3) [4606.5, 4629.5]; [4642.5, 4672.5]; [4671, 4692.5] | 0.91 angstrom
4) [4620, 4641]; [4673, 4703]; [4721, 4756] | 0.24 angstrom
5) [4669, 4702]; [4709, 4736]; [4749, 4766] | -2.43 angstrom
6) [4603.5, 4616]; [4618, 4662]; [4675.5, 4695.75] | 1.68 angstrom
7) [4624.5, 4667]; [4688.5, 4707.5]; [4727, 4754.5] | 0.29 angstrom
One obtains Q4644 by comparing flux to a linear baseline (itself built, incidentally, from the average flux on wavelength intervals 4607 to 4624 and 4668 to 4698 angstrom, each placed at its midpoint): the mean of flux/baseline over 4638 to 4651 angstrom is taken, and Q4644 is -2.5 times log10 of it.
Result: 0.080 mag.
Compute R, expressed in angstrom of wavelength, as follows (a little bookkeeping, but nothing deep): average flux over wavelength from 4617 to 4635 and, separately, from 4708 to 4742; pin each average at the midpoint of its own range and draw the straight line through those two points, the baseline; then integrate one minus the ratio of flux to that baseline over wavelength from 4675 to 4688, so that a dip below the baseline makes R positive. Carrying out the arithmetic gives 0.60 angstrom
